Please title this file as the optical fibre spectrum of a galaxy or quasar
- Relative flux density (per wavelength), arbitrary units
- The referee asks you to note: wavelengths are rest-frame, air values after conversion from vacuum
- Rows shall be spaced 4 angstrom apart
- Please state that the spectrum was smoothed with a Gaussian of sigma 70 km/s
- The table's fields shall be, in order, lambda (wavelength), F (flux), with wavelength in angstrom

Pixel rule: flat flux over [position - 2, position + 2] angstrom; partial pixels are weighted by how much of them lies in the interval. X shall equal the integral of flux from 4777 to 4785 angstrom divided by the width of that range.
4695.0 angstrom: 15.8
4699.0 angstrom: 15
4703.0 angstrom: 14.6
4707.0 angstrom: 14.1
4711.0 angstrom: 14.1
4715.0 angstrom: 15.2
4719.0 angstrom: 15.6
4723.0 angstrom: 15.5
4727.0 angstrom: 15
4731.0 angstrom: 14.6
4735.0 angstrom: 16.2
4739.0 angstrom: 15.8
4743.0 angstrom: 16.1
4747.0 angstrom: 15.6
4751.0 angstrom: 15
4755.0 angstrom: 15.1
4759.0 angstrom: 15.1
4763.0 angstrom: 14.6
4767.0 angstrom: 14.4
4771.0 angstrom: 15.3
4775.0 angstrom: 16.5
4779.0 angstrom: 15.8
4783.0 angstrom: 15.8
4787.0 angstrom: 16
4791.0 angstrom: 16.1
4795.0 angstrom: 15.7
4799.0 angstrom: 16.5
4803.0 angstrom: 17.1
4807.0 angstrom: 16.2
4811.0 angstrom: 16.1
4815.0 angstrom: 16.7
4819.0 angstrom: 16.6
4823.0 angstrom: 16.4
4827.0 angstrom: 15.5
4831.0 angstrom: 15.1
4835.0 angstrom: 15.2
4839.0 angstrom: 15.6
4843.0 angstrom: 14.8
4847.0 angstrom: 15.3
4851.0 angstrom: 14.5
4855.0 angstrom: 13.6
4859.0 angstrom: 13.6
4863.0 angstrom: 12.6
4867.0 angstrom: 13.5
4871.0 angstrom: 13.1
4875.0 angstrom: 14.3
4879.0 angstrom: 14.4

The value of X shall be 15.8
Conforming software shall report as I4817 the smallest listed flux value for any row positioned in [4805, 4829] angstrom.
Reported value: 15.5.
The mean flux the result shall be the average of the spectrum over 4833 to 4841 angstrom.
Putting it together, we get 15.4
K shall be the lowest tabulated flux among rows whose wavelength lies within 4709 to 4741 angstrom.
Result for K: 14.1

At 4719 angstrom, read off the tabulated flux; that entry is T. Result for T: 15.6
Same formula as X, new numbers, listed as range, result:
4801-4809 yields 16.6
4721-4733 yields 15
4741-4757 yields 15.5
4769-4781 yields 15.9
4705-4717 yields 14.5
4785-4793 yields 16.1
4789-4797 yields 15.9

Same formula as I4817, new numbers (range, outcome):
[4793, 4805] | 15.7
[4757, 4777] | 14.4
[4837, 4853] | 14.5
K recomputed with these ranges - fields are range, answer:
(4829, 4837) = 15.1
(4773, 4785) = 15.8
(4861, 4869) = 12.6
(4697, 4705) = 14.6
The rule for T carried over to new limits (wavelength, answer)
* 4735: 16.2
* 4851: 14.5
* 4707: 14.1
